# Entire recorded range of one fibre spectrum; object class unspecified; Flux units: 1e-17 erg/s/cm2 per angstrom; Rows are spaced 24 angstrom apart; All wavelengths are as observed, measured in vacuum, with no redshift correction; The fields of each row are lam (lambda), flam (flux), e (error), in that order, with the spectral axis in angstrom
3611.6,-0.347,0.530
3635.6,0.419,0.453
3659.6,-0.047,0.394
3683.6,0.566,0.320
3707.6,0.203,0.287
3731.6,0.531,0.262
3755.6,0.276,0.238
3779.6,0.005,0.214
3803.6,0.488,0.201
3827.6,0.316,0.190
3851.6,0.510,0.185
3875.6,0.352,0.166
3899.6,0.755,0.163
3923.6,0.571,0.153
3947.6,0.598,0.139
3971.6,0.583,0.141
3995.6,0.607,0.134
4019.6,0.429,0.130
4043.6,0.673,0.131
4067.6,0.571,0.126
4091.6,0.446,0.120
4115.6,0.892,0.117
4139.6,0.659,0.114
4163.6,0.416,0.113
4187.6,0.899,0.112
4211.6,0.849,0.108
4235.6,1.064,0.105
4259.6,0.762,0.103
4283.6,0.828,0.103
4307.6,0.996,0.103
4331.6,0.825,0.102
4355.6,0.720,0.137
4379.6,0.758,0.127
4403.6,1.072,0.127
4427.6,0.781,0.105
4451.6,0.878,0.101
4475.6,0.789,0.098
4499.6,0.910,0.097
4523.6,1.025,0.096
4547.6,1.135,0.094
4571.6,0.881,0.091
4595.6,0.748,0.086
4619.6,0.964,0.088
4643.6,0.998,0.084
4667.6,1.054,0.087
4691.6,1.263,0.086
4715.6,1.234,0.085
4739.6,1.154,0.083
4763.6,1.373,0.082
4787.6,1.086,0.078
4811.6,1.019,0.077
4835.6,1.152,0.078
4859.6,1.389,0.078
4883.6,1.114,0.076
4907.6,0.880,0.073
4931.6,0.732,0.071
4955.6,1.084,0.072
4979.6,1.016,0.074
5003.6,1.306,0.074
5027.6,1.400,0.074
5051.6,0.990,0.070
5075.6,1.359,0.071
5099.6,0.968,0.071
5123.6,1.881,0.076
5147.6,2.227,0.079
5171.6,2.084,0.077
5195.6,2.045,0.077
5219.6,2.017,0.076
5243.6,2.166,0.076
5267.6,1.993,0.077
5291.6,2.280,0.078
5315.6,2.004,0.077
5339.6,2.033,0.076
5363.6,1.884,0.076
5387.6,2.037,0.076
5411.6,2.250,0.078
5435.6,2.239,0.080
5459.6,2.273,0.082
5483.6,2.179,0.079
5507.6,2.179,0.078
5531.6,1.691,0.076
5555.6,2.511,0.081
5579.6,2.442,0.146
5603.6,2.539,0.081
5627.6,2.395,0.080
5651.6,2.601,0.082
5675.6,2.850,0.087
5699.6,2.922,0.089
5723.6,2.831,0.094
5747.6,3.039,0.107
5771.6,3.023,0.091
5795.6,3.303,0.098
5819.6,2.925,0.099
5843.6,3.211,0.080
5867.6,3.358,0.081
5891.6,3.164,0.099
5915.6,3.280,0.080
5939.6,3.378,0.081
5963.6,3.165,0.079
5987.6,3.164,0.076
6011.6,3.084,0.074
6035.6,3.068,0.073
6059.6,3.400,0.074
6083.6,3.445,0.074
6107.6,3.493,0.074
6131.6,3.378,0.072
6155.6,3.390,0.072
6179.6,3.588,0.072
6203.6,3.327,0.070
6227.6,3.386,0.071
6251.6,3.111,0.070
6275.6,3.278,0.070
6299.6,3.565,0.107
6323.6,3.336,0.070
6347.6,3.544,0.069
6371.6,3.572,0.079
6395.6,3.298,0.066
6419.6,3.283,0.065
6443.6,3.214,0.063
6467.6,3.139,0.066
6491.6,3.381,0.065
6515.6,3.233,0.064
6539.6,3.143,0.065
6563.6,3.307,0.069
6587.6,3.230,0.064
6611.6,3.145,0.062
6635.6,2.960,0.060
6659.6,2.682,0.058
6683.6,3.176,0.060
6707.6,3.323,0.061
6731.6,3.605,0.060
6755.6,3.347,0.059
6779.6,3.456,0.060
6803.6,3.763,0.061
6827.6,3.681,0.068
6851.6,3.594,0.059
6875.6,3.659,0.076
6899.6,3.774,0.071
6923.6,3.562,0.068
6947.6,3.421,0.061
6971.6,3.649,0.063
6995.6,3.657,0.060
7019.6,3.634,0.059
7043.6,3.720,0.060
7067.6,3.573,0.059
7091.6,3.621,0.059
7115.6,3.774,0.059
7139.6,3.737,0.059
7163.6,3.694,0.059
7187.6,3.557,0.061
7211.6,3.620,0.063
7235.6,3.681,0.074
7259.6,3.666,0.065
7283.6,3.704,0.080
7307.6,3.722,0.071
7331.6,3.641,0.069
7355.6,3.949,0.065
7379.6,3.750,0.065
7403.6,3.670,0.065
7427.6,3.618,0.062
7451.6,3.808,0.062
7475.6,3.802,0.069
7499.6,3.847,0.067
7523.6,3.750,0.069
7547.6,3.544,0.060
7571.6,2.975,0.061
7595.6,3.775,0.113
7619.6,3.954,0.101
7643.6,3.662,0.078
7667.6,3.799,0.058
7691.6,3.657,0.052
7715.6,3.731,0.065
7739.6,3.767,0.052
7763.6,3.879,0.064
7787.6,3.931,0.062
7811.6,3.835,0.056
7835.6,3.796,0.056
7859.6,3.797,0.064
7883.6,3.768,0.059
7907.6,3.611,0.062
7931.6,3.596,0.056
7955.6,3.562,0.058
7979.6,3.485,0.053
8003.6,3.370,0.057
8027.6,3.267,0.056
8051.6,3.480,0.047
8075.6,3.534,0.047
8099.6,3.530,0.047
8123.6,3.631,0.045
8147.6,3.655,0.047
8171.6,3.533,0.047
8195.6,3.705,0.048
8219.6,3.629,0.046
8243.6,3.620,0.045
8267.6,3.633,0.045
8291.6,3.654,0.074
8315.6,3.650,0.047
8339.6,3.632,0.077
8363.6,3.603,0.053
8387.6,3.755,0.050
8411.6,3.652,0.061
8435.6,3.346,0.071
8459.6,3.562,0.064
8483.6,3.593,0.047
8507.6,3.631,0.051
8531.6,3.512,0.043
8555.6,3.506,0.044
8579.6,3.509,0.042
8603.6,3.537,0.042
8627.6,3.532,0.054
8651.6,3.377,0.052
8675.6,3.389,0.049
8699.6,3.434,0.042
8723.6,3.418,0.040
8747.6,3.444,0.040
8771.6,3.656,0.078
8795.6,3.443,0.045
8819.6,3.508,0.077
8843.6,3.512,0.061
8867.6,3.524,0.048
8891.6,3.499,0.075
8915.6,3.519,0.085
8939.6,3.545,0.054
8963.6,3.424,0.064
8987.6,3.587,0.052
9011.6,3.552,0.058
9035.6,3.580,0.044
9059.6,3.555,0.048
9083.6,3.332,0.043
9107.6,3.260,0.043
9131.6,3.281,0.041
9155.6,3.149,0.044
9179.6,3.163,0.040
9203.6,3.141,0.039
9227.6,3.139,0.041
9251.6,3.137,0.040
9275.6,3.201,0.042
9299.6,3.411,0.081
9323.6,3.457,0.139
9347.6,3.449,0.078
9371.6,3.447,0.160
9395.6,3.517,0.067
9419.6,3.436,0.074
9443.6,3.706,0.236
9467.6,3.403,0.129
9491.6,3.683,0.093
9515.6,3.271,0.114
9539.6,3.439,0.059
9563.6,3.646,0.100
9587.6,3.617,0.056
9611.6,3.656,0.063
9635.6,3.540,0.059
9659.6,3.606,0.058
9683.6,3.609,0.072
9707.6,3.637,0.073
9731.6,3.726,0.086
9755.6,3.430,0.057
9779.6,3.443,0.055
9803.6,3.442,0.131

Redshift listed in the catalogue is 0.284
